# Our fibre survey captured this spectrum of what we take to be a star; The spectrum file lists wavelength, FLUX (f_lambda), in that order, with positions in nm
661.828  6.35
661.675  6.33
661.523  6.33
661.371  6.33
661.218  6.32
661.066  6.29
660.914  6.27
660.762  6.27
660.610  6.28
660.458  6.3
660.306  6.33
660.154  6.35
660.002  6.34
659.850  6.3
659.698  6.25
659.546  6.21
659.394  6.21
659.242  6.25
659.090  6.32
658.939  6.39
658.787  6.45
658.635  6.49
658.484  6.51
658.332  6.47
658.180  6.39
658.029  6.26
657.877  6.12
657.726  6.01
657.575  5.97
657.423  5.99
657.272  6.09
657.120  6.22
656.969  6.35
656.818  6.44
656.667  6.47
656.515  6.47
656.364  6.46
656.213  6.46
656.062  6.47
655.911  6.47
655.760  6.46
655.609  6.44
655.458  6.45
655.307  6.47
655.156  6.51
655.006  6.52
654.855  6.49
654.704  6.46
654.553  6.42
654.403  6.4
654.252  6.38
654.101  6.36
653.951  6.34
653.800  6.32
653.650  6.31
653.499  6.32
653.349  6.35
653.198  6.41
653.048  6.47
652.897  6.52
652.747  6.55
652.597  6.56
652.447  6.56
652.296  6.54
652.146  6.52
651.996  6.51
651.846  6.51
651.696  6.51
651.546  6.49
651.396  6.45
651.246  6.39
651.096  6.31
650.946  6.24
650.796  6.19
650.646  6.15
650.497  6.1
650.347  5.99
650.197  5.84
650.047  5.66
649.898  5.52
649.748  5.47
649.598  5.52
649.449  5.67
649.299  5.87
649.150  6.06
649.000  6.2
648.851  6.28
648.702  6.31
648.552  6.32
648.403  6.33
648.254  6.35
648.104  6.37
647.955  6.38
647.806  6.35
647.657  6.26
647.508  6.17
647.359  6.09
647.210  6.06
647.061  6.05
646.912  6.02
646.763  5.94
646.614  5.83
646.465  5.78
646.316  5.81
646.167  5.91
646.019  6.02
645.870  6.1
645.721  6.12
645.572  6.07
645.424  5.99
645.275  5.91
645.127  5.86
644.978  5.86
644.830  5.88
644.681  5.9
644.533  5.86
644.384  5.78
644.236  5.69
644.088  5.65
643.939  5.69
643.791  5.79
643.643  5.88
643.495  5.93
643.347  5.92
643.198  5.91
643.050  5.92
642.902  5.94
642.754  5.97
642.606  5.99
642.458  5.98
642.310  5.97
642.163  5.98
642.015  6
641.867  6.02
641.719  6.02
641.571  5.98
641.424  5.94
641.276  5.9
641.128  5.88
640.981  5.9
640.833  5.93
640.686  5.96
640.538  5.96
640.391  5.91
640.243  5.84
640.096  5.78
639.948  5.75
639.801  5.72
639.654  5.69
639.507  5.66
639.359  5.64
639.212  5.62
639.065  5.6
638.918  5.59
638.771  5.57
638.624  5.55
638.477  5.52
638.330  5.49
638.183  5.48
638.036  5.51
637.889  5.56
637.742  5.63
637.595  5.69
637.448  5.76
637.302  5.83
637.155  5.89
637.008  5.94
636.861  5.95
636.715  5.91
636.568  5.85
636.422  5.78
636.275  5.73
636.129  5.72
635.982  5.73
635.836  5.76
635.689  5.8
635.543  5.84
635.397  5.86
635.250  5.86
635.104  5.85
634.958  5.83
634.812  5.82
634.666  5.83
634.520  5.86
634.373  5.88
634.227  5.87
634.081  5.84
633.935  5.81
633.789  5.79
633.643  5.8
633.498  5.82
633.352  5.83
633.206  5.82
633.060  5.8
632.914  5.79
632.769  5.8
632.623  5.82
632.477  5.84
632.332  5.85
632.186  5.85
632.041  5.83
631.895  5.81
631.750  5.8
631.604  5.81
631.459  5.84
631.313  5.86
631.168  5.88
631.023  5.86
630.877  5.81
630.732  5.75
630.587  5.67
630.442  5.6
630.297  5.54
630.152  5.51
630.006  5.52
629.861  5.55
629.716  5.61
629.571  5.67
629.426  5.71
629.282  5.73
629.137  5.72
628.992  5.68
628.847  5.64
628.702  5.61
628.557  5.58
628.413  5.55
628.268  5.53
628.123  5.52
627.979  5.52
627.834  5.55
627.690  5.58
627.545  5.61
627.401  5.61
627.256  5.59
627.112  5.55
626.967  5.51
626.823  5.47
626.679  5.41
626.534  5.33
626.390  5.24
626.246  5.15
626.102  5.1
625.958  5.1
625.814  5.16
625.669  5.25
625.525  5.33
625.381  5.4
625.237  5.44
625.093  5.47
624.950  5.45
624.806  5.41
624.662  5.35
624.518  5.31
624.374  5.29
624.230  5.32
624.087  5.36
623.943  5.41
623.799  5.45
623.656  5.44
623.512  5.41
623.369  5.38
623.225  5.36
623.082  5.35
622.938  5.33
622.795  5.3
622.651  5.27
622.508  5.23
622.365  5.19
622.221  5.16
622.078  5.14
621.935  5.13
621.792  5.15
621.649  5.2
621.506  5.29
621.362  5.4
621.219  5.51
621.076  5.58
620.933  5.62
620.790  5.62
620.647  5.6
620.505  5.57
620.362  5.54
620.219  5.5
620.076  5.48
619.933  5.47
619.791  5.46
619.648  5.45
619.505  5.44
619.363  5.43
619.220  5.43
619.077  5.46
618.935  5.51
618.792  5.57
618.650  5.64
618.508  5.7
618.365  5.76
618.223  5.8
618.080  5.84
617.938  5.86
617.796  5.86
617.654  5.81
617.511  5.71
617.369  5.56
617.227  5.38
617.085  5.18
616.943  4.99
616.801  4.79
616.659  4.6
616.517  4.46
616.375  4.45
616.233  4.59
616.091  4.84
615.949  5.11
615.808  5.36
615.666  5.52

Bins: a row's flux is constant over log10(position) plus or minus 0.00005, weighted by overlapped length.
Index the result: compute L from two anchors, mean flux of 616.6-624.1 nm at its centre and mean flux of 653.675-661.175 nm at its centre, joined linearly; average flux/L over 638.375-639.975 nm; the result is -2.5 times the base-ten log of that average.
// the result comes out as 0.05 mag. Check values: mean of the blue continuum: 5.43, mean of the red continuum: 6.35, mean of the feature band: 5.63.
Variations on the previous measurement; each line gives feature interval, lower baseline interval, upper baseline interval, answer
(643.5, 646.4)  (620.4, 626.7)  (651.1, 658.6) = 0.03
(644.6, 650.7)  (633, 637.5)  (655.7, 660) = 0.02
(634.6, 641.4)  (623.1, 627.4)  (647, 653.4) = 0.01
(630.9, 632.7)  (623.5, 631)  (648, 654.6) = -0.04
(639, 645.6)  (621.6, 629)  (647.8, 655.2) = 0.02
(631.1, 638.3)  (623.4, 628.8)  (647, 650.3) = -0.03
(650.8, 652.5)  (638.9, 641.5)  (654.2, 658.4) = -0.04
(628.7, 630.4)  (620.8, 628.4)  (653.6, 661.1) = -0.02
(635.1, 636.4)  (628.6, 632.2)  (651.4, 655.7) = 0.02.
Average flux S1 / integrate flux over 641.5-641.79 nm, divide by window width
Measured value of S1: 5.99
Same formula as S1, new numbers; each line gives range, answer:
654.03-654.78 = 6.4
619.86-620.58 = 5.52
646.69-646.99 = 5.98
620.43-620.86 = 5.6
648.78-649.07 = 6.25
